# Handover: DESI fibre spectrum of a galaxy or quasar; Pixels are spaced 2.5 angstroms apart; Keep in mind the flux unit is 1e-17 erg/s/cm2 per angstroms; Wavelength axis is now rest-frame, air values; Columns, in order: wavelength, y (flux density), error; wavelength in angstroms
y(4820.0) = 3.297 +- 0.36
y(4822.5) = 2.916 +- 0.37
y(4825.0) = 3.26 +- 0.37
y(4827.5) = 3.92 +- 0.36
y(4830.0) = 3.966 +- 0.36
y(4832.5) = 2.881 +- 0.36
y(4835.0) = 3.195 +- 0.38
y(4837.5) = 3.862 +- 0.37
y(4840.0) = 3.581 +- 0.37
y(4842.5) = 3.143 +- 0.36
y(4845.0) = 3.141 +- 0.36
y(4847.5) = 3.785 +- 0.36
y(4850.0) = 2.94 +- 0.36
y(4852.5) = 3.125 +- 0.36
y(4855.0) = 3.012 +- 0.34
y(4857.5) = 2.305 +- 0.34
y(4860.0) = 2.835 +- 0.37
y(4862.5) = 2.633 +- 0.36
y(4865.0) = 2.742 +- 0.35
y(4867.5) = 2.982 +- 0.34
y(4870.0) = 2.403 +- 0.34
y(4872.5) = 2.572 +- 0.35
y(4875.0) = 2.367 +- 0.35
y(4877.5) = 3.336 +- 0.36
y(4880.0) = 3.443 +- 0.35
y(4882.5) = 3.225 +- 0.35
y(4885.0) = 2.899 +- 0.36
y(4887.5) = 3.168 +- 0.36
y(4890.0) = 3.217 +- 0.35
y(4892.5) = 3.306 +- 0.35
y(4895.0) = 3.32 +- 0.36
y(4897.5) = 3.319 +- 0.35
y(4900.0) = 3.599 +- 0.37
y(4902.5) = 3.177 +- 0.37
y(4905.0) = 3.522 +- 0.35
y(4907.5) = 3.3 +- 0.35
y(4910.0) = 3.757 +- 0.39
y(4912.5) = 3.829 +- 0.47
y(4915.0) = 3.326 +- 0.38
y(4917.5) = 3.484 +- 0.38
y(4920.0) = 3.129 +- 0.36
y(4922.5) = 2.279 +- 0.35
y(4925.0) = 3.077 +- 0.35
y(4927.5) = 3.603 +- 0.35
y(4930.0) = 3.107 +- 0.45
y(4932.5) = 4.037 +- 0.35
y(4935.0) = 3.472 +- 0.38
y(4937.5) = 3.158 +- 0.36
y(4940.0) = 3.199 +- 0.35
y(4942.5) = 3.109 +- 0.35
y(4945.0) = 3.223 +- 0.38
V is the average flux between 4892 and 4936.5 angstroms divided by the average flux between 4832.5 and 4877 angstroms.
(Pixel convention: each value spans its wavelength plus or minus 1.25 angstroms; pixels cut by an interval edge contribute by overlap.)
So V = 1.1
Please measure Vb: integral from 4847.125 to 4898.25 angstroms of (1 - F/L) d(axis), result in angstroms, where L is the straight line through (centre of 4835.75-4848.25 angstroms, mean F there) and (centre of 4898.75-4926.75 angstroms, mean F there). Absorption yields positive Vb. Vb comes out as 6.43 angstroms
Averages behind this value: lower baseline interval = 3.48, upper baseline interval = 3.32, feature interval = 2.98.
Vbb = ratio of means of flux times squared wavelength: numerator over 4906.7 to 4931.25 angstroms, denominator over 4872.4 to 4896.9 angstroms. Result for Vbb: 1.07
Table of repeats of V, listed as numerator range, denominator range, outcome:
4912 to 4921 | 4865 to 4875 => 1.30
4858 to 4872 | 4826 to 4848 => 0.77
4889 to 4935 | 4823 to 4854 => 0.99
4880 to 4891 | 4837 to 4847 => 0.92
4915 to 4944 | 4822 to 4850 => 0.95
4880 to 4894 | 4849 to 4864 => 1.14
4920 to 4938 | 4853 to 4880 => 1.17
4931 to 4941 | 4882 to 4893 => 1.10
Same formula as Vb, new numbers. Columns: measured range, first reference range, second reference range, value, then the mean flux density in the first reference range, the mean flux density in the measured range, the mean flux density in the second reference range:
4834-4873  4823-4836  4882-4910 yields 4.1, 3.42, 3.02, 3.3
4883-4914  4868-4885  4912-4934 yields -2.7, 2.9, 3.36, 3.3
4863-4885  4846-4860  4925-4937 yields 1.9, 3.02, 2.88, 3.48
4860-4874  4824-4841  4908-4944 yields 3.1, 3.53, 2.68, 3.32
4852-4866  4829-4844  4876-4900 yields 2.5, 3.42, 2.76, 3.26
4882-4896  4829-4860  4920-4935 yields 0.2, 3.22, 3.18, 3.23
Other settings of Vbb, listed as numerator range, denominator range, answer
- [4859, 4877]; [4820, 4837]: 0.81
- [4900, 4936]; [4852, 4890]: 1.19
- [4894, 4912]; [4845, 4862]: 1.17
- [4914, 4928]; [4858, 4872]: 1.19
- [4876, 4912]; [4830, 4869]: 1.09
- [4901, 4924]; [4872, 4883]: 1.12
